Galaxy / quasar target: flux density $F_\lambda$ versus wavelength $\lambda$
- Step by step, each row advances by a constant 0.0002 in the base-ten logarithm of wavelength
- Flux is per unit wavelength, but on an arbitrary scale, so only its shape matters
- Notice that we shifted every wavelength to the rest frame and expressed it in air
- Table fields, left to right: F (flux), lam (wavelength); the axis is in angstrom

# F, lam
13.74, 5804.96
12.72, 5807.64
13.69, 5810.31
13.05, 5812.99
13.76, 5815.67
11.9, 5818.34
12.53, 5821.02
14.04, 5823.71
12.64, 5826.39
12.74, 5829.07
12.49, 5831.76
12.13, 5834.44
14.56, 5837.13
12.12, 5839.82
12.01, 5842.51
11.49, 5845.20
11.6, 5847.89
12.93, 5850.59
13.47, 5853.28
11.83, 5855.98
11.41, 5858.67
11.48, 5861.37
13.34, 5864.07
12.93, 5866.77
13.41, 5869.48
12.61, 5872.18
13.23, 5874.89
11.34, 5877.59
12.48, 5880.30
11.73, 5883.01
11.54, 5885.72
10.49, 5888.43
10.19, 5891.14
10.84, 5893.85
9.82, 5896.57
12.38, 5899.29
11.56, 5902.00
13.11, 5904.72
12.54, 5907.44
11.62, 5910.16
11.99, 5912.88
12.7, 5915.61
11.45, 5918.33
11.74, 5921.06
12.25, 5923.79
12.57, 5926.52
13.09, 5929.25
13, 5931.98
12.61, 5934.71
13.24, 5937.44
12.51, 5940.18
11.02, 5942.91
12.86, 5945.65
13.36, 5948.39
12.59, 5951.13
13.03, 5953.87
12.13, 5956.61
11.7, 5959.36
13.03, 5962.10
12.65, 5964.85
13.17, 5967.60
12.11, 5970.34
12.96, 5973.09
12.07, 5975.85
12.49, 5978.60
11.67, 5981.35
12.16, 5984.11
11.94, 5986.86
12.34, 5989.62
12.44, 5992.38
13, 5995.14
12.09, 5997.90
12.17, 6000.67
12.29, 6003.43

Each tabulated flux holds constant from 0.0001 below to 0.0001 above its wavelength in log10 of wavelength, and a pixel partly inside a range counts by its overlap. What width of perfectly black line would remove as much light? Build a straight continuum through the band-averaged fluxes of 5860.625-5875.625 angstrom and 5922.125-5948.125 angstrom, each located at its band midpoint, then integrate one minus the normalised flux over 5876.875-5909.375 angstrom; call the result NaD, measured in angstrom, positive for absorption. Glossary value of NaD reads 3.2 angstrom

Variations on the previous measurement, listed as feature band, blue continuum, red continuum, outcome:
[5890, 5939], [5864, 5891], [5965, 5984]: 0.83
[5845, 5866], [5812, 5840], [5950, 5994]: 0.94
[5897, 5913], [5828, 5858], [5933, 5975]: 0.59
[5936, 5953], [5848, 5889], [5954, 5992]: -0.36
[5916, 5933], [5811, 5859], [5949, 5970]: 0.36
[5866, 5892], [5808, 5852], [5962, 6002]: 1.27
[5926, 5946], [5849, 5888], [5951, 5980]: -0.19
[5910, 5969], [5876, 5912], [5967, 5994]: -2.67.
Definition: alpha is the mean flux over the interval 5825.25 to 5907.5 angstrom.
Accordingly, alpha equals 12.1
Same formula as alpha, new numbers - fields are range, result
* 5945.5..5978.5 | 12.6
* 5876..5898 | 11.1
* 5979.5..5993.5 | 12.1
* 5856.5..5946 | 12.1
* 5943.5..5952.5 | 12.8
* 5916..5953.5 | 12.5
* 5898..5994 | 12.4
